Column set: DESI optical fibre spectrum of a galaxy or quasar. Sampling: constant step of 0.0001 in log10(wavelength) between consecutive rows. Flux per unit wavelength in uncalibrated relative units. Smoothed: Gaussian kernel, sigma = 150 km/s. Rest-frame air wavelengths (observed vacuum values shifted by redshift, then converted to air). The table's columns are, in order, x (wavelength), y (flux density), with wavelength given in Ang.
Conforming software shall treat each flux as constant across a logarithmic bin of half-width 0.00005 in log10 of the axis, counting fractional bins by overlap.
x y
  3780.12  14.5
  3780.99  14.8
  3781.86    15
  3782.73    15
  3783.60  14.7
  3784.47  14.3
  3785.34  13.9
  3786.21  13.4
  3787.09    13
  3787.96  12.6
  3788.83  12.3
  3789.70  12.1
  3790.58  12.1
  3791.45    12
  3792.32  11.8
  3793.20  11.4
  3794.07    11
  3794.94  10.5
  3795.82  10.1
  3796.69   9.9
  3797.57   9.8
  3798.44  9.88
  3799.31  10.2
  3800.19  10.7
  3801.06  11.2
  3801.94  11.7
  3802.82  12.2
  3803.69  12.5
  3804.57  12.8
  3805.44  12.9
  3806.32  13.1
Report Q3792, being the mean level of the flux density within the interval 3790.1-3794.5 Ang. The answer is 11.7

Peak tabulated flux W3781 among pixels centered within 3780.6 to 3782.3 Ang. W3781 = 15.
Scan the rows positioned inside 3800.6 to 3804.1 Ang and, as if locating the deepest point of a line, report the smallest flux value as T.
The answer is 11.2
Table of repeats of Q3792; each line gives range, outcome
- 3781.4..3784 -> 14.9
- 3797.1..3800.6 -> 10.1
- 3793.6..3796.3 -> 10.6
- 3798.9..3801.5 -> 10.7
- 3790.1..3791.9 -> 12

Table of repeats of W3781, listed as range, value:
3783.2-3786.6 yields 14.7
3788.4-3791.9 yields 12.3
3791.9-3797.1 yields 11.8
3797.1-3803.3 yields 12.2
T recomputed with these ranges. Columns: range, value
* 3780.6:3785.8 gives 13.9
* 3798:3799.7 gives 9.88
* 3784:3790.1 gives 12.1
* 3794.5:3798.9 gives 9.8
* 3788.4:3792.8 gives 11.8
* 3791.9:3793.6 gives 11.4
